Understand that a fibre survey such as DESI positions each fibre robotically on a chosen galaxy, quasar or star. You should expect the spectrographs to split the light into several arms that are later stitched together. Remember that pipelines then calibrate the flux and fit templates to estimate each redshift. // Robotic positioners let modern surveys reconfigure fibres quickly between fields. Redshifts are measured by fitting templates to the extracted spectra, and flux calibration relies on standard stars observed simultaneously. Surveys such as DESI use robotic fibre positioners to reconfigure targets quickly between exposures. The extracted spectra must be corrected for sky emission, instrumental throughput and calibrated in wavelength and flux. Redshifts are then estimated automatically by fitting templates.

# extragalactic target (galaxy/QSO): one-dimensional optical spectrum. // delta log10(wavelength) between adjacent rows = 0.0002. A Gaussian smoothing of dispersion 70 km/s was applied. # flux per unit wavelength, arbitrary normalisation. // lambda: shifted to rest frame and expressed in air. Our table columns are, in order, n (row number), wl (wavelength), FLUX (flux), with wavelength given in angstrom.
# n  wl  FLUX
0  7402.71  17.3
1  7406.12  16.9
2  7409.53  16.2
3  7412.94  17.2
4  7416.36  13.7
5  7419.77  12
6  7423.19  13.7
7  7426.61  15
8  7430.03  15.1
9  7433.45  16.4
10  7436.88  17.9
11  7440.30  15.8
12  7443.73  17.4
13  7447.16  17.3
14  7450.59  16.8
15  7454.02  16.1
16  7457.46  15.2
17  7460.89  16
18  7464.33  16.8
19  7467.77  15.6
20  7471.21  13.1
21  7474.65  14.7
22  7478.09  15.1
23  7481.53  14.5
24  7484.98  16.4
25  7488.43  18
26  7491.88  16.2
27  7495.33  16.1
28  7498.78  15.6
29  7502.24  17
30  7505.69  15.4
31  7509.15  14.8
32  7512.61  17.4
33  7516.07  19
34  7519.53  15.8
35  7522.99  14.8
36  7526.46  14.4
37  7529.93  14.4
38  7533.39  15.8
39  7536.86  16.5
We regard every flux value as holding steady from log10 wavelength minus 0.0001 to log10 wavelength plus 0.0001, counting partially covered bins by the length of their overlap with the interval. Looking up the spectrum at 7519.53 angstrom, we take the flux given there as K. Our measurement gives 15.8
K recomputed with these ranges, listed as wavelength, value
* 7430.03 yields 15.1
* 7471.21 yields 13.1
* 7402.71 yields 17.3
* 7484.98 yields 16.4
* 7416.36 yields 13.7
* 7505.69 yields 15.4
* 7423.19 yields 13.7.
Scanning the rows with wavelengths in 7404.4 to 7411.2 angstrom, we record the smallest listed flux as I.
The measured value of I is 16.2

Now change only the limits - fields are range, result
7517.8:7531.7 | 14.4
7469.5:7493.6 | 13.1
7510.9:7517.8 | 17.4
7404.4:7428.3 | 12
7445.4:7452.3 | 16.8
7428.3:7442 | 15.1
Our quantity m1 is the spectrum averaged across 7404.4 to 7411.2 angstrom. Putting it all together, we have 16.6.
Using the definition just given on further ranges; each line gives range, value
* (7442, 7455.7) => 16.9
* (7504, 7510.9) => 15.1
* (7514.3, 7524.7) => 16.5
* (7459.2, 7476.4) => 15.2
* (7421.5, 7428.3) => 14.3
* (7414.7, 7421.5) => 12.9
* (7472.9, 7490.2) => 15.7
